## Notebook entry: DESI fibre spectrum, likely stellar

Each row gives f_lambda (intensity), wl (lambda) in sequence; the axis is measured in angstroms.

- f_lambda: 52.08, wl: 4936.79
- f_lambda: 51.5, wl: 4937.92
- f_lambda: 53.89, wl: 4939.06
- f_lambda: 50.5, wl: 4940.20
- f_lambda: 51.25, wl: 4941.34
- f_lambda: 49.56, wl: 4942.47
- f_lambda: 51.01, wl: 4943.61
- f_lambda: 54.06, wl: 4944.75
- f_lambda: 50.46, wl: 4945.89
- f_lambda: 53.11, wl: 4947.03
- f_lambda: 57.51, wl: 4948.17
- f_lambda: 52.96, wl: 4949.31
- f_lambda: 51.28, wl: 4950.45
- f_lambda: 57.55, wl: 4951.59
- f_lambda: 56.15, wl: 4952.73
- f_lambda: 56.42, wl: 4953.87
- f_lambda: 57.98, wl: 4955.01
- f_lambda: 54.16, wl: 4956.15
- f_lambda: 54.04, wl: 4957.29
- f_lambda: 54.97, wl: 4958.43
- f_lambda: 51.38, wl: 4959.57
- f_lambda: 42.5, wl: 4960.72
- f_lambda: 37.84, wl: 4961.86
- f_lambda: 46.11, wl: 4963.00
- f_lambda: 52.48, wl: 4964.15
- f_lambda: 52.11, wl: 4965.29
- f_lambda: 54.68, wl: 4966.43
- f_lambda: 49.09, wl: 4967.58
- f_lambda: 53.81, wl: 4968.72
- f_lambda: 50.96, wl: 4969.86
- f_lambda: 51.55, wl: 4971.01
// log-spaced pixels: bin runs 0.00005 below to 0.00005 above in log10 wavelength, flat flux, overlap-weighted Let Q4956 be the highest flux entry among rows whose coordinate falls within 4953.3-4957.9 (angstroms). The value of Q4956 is 57.98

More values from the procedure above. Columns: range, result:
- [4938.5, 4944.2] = 53.89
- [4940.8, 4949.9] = 57.51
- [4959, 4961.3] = 51.38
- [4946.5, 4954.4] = 57.55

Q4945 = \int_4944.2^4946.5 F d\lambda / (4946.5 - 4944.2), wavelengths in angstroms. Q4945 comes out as 52.2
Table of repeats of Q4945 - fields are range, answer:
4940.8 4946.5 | 51.3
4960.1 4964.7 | 44.7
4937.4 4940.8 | 51.8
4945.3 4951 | 53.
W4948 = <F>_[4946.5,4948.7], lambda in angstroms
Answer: 55.3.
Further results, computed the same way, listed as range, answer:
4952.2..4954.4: 56.3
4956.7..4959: 54.6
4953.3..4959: 55.6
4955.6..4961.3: 51.4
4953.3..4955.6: 57.2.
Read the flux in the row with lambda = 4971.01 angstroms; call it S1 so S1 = 51.55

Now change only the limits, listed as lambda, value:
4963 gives 46.11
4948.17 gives 57.51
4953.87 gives 56.42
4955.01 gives 57.98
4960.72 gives 42.5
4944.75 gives 54.06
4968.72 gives 53.81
